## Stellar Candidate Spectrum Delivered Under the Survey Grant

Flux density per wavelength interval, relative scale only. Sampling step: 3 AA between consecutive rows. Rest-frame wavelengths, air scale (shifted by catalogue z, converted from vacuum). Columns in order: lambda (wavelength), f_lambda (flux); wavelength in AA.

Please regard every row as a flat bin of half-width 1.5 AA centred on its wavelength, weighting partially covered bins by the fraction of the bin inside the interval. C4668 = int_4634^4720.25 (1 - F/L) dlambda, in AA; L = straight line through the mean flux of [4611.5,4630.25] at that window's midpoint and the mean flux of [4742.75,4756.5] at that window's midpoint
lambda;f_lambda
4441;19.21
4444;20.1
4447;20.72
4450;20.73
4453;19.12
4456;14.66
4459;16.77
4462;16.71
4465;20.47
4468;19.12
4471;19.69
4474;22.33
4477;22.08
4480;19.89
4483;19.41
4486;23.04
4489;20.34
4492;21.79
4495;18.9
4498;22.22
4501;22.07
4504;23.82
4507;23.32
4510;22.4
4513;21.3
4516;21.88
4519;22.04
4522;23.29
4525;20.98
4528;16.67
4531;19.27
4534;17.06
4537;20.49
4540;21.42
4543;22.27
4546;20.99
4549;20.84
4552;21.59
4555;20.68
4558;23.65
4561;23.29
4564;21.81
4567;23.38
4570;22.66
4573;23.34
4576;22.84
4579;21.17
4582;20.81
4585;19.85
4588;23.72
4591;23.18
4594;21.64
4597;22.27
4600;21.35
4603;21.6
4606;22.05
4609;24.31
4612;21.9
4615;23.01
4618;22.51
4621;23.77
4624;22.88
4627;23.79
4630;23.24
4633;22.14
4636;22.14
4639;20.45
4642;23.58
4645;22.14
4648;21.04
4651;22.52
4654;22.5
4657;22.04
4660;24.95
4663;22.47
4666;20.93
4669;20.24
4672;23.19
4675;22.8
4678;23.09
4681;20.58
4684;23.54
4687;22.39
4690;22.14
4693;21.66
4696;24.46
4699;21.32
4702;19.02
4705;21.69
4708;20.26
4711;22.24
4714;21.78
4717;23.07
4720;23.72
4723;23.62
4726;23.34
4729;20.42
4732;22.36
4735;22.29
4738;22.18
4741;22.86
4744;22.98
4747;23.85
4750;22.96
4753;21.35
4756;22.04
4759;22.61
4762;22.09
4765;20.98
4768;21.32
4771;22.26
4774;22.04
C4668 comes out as 2.9 AA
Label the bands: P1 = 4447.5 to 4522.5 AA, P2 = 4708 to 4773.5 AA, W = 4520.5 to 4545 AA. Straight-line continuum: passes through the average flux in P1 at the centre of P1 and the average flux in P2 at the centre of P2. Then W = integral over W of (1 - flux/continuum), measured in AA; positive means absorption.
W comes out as 0.91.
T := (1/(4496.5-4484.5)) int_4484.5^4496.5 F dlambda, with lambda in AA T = 21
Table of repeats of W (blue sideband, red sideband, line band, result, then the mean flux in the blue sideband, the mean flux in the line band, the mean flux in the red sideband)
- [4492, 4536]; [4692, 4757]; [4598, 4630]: -1.60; 21.1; 22.7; 22.3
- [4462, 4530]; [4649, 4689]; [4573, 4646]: -1.40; 21.1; 22.4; 22.4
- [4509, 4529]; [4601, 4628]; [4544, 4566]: 0.00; 21.3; 21.9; 22.8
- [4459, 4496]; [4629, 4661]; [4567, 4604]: -0.85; 20.2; 22.1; 22.4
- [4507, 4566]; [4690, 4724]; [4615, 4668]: -1.93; 21.2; 22.5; 22.1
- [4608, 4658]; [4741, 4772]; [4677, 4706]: 0.59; 22.6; 22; 22.3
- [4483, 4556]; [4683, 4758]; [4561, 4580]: -1.05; 21.2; 22.6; 22.3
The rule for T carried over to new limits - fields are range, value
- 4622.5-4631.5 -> 23.3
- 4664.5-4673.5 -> 21.5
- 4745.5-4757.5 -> 22.6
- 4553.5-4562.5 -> 22.5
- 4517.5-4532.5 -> 20.4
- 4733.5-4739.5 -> 22.2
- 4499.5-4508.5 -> 23.1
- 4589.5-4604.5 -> 22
